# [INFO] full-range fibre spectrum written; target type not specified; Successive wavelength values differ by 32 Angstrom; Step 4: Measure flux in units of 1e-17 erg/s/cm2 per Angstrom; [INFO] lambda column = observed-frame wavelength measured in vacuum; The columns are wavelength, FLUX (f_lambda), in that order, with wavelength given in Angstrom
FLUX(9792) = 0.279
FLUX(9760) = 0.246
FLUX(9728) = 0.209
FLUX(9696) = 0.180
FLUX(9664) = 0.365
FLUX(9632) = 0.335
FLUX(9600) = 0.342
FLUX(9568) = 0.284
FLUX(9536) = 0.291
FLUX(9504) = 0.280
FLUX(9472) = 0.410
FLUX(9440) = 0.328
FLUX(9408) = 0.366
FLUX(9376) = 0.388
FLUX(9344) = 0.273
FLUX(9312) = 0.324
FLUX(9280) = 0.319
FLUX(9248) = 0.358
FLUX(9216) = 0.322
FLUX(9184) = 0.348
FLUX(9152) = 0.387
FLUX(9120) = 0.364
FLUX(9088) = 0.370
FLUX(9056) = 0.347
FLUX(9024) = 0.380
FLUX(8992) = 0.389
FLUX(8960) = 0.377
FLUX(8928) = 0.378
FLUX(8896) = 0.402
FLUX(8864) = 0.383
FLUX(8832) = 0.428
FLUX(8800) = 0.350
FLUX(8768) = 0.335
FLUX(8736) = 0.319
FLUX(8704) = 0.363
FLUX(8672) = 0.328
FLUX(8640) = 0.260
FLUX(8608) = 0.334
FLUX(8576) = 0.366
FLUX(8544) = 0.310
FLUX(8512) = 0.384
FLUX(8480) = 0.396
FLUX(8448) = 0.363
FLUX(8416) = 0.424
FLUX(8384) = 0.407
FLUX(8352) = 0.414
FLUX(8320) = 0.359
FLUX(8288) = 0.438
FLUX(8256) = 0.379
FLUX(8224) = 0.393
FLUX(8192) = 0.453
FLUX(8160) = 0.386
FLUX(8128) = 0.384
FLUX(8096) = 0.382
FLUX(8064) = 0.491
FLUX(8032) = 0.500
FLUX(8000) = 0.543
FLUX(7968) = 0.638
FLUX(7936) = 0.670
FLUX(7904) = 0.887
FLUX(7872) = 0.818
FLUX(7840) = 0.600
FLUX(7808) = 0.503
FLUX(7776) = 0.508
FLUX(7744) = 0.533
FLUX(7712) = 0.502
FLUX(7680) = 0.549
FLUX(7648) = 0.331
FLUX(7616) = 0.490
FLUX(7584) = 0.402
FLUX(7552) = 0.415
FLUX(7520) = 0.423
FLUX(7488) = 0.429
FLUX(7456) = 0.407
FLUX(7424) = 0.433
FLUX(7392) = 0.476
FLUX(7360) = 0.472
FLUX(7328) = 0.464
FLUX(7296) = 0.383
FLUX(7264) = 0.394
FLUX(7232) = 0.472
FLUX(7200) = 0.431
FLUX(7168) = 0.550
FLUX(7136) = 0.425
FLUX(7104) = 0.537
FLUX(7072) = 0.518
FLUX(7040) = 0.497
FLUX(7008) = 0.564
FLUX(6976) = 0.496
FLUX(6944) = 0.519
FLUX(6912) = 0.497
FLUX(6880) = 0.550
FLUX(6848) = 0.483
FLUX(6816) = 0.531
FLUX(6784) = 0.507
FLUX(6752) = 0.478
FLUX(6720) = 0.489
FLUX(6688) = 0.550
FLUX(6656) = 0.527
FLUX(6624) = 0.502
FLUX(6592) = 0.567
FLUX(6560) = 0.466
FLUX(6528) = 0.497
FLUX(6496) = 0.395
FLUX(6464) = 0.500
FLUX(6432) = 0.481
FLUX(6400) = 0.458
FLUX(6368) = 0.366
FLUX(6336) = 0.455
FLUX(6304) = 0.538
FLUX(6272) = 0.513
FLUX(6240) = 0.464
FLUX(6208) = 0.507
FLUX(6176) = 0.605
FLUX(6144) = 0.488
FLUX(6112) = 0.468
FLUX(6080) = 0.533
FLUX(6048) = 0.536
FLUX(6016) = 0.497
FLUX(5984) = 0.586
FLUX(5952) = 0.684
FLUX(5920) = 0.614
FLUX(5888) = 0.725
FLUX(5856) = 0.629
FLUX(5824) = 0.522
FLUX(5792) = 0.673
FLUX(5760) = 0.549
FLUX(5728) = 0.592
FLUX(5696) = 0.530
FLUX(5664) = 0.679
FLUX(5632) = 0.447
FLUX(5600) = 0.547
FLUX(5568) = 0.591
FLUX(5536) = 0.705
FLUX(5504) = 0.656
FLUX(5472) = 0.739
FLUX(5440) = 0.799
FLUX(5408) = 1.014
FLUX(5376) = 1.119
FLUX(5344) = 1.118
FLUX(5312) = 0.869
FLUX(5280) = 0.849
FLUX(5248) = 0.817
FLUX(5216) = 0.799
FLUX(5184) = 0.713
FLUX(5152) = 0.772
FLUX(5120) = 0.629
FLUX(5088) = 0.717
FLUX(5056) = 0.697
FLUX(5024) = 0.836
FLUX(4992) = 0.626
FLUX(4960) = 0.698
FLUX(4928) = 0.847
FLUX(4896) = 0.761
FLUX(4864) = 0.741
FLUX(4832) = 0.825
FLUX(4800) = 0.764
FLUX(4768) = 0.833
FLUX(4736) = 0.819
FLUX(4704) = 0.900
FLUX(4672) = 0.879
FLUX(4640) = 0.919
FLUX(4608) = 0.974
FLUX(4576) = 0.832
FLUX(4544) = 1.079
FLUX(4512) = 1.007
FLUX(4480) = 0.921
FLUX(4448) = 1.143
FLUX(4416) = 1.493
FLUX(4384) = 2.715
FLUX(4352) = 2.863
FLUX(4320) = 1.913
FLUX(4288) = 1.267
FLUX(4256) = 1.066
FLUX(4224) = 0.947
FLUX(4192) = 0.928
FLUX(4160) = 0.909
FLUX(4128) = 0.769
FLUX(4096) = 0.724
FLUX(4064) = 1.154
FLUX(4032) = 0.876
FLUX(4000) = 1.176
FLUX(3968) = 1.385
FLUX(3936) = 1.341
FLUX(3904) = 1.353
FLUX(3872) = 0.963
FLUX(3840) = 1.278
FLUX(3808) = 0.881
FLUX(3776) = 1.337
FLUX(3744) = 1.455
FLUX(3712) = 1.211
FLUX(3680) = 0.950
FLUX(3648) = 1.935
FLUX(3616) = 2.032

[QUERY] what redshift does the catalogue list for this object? 1.82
